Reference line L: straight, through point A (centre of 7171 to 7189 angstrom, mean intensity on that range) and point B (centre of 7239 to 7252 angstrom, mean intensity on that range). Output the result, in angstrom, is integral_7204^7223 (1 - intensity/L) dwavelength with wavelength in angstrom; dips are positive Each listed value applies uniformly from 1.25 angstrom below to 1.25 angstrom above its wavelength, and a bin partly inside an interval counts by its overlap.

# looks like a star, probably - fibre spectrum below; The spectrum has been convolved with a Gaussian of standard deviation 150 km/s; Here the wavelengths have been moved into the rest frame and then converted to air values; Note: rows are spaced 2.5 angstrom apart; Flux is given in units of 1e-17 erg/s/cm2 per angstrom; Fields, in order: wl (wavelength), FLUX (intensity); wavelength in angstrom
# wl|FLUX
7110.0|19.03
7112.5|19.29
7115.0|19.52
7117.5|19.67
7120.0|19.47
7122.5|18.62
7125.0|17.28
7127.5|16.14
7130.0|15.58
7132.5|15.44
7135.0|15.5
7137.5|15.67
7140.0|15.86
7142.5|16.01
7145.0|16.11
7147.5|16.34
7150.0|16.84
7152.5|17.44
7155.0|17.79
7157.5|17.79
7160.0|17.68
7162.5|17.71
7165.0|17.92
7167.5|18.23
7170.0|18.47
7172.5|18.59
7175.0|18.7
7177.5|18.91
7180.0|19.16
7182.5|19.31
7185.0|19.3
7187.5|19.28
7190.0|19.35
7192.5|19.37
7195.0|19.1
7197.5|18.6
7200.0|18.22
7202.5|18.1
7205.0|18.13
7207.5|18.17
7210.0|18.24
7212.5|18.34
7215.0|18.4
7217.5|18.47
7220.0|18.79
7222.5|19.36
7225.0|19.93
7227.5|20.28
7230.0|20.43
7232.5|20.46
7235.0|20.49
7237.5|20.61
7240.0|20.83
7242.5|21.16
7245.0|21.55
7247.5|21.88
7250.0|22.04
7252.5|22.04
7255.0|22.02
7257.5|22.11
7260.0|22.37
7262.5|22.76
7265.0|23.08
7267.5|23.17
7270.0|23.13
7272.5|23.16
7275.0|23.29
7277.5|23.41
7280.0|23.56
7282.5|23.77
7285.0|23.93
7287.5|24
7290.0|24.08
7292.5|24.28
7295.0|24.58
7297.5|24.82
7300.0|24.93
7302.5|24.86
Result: 1.7 angstrom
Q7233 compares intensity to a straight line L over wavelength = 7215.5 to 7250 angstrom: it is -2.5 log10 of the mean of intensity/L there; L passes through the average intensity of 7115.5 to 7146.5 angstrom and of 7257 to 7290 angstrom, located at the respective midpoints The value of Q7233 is 0.06 mag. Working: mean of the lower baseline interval 16.8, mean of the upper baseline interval 23.3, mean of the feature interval 20.3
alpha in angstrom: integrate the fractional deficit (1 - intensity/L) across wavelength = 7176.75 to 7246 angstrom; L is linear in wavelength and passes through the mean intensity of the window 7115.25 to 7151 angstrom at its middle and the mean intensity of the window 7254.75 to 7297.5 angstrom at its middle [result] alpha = 3.6 angstrom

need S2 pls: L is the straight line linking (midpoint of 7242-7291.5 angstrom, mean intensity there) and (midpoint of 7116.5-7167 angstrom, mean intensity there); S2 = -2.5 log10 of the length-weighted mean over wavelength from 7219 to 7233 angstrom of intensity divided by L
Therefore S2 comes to 0.06 mag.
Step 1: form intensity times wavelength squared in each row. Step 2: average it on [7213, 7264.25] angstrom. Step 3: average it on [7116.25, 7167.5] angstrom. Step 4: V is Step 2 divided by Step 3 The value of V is 1.3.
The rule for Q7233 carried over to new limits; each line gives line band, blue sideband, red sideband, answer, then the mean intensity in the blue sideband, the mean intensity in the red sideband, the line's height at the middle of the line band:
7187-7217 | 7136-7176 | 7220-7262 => 0.042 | 17.3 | 21.1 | 19.3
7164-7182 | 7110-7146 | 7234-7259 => 0.014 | 17.2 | 21.5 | 18.8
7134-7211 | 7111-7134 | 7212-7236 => 0.045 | 17.9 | 19.5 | 18.7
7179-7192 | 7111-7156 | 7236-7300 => 0.005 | 17.1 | 22.9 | 19.4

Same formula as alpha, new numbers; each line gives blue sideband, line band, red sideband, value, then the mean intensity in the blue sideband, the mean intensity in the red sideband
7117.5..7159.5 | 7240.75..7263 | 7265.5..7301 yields 0.4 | 16.8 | 23.8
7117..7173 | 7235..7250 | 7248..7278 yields 0.4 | 17.2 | 22.7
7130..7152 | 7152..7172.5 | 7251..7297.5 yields -0.9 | 16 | 23.3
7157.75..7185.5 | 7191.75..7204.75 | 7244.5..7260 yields 0.7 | 18.5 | 22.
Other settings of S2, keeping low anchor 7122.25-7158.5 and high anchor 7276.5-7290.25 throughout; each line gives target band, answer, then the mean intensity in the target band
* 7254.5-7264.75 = 0.01 mag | 22.4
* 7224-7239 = 0.04 mag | 20.4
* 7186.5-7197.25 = -0.01 mag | 19.2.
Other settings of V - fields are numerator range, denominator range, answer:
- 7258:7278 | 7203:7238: 1.21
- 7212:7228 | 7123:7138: 1.22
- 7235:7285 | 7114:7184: 1.32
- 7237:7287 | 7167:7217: 1.23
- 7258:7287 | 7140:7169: 1.39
